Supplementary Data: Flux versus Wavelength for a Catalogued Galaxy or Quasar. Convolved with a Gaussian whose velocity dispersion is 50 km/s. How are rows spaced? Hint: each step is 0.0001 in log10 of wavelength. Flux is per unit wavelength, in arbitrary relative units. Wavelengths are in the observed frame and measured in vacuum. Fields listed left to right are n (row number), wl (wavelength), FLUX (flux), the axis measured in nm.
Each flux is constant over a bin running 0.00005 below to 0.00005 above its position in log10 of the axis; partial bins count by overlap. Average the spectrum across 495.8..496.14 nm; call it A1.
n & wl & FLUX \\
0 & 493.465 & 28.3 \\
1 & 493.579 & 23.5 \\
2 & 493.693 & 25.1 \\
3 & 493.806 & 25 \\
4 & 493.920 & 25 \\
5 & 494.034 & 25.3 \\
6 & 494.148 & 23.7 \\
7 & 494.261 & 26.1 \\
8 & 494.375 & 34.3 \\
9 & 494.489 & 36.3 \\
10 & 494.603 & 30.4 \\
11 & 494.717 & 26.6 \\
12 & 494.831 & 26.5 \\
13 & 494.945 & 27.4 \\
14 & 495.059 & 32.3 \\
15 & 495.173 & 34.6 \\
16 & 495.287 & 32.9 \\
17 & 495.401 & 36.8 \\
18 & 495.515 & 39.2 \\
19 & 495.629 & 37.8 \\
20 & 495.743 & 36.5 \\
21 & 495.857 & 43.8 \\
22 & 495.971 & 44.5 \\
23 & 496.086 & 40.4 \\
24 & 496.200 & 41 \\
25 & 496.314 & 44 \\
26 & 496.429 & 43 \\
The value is 42.9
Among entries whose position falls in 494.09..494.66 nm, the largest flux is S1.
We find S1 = 36.3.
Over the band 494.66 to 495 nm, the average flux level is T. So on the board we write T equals 26.8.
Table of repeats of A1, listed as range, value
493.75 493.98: 24.9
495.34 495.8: 37.6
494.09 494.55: 30.1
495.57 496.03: 40.6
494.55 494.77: 28.5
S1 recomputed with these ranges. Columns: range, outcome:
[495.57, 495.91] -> 43.8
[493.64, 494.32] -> 26.1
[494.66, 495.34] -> 34.6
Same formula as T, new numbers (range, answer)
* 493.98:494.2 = 24.5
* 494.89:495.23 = 31.5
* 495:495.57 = 35.1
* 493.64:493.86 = 25.1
